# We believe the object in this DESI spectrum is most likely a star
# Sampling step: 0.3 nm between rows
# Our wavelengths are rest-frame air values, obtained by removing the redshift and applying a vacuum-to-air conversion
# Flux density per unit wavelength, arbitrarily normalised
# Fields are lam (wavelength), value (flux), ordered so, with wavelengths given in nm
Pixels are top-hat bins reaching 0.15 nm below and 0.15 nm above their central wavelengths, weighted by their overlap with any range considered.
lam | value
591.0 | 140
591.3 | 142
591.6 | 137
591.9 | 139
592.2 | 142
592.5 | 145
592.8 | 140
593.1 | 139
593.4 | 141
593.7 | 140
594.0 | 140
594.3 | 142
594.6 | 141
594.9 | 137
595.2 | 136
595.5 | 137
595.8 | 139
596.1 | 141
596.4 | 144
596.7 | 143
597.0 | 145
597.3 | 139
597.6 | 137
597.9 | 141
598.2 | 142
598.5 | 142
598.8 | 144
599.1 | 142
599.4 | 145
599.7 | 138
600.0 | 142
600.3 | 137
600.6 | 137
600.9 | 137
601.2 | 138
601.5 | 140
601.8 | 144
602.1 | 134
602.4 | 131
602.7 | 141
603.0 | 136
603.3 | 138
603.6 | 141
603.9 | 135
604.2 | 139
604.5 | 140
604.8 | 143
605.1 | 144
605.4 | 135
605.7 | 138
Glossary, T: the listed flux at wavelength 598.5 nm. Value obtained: 142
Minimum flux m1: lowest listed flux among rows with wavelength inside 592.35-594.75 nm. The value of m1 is 139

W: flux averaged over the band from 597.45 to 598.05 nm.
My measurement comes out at 139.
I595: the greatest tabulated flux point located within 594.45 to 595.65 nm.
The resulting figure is 141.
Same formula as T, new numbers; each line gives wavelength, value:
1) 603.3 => 138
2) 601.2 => 138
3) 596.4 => 144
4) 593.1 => 139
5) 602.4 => 131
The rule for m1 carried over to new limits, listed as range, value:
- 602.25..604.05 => 131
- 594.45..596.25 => 136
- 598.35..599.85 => 138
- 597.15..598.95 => 137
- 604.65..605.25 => 143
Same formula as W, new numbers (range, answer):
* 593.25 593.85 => 140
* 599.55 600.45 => 139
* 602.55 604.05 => 138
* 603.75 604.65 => 138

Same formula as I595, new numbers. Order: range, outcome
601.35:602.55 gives 144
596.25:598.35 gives 145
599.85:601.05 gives 142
